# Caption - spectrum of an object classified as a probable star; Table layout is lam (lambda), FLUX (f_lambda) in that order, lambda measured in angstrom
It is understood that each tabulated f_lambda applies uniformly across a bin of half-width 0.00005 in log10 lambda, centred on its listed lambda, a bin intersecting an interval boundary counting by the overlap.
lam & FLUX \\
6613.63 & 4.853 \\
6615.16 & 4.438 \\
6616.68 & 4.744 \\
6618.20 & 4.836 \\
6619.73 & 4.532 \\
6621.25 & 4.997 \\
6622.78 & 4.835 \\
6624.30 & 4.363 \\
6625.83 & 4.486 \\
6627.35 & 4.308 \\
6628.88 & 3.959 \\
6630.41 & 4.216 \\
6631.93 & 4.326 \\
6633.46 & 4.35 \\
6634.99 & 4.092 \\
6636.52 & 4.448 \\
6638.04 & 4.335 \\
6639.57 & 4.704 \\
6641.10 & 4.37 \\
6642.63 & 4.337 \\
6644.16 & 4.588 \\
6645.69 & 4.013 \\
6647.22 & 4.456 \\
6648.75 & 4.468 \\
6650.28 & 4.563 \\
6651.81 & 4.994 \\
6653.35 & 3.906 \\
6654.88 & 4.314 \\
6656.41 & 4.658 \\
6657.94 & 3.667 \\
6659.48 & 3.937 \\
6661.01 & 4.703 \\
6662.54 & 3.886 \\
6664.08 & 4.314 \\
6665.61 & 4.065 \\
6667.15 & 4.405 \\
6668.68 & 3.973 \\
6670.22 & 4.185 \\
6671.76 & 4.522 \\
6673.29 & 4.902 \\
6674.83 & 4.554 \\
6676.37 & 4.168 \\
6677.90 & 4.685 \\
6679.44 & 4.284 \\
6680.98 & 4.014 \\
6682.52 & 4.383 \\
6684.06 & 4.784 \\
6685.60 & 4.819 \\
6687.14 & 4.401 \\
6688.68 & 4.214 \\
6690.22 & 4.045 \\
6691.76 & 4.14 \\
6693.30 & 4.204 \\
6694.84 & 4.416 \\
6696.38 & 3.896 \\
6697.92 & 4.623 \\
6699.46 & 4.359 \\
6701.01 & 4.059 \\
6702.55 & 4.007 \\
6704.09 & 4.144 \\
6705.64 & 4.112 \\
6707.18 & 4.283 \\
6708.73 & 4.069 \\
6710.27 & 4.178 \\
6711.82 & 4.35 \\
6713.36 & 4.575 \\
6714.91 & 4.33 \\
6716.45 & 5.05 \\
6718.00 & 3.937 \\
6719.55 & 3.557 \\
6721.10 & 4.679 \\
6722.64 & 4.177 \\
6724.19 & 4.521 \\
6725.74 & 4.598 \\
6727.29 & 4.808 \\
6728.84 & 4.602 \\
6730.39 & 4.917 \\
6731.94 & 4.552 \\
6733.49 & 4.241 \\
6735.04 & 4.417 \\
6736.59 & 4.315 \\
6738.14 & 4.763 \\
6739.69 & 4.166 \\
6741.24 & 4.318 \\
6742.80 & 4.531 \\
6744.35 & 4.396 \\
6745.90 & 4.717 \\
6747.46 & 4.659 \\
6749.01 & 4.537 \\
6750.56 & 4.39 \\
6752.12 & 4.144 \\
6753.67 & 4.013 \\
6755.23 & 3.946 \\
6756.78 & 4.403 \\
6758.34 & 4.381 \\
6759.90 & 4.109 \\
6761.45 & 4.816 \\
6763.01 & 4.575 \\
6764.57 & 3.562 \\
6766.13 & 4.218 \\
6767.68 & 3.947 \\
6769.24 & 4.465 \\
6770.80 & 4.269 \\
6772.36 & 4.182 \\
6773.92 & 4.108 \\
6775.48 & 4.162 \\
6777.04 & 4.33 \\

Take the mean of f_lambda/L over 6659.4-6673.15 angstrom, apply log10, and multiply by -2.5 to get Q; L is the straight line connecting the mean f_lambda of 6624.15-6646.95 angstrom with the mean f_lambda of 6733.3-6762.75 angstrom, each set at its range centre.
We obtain 0.02 mag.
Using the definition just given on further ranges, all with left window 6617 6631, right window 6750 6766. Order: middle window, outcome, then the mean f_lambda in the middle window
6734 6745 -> -0.036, 4.41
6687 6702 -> 0.035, 4.23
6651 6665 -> 0.044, 4.26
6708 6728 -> -0.014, 4.37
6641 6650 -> 0.021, 4.38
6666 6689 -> -0.004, 4.42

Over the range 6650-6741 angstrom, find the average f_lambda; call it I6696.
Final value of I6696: 4.34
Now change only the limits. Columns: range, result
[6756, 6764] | 4.43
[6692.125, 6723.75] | 4.25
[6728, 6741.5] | 4.49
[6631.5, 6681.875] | 4.34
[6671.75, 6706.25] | 4.33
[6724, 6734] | 4.62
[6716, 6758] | 4.41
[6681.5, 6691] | 4.43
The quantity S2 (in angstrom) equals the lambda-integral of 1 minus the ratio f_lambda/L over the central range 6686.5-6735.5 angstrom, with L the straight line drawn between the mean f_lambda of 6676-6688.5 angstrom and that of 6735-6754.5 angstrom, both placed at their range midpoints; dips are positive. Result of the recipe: 1.1 angstrom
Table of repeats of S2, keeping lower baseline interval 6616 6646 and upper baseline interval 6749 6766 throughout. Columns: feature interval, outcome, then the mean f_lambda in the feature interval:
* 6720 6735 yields -0.85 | 4.54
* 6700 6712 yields 0.51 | 4.14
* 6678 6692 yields -0.02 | 4.36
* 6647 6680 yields 0.39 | 4.34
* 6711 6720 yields -0.03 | 4.32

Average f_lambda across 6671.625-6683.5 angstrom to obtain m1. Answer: 4.44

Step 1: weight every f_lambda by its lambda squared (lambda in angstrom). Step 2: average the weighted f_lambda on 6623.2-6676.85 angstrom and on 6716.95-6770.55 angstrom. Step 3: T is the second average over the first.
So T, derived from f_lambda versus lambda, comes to 1.04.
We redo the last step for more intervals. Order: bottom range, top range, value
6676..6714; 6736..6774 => 1.03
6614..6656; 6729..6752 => 1.04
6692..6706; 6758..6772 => 1.03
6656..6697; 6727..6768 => 1.04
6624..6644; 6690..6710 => 0.98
